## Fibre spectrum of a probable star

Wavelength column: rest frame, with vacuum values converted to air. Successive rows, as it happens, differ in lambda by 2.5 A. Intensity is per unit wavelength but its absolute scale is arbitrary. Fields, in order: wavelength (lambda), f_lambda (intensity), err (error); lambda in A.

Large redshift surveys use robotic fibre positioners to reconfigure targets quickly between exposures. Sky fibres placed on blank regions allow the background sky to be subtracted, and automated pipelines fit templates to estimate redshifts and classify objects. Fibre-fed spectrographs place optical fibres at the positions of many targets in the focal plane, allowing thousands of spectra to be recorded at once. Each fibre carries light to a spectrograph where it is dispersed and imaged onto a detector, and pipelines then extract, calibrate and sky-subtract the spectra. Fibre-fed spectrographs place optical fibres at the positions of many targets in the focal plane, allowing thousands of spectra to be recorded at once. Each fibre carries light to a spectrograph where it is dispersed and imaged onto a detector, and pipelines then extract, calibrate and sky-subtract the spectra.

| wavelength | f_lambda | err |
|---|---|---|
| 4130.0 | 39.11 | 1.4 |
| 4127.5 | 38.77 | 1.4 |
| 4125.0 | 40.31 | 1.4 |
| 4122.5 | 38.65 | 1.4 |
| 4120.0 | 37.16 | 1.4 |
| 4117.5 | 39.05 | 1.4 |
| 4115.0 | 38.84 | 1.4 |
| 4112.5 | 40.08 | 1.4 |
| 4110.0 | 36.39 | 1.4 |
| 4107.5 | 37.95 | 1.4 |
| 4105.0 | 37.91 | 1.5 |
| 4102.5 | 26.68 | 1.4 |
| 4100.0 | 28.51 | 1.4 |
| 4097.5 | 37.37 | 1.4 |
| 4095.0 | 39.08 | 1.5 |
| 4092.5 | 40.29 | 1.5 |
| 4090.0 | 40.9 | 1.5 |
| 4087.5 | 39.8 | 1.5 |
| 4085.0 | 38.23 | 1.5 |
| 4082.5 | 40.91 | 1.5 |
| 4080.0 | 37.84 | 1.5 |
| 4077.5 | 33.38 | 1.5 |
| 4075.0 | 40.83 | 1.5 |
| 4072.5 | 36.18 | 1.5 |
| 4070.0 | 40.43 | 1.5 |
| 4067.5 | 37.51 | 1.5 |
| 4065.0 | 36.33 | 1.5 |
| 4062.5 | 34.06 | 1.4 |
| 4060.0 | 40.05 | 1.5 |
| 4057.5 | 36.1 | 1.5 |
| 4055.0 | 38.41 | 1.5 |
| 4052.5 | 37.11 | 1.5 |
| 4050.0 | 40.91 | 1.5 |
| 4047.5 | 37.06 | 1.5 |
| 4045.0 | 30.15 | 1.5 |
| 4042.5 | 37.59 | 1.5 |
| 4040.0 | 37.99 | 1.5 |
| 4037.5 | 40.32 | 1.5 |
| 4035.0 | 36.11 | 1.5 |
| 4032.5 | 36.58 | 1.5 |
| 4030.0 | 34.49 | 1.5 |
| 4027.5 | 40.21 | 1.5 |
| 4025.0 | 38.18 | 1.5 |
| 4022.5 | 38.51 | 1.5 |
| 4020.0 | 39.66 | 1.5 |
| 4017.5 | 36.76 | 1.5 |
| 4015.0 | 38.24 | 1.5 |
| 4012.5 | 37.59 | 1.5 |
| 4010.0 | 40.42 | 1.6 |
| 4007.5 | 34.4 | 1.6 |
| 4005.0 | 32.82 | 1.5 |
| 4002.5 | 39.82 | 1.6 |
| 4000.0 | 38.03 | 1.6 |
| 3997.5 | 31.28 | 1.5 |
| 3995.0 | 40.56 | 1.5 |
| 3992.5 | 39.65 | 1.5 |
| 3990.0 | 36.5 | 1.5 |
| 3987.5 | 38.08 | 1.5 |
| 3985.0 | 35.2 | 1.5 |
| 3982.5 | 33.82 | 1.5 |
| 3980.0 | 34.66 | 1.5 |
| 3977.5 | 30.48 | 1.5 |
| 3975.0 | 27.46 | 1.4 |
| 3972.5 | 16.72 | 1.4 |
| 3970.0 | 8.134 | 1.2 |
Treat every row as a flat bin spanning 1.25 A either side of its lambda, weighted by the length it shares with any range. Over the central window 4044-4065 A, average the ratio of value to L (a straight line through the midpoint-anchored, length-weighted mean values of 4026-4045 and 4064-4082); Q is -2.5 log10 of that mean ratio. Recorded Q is 0.02 mag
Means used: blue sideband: 37.1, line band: 36.8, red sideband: 37.7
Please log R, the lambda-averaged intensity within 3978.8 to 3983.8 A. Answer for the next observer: 34.2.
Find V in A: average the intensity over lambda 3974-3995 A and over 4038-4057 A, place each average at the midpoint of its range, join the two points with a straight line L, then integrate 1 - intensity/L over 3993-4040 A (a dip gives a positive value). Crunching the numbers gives -1.9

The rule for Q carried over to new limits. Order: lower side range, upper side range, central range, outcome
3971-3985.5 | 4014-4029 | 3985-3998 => -0.170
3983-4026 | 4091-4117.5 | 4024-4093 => -0.026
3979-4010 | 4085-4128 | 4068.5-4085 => -0.030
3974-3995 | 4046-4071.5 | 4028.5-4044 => -0.007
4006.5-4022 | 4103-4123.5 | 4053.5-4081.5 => 0.014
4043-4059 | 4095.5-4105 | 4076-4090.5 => -0.136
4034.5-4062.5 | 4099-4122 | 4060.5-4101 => -0.031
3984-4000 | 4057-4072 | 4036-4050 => 0.009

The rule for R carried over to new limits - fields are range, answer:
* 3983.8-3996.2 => 38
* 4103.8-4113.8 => 38.1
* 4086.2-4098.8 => 39.4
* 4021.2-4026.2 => 38.4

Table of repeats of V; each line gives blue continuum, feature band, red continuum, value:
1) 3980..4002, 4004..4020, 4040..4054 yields -0.1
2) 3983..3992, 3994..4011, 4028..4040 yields 0.1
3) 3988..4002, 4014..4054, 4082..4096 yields 0.9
